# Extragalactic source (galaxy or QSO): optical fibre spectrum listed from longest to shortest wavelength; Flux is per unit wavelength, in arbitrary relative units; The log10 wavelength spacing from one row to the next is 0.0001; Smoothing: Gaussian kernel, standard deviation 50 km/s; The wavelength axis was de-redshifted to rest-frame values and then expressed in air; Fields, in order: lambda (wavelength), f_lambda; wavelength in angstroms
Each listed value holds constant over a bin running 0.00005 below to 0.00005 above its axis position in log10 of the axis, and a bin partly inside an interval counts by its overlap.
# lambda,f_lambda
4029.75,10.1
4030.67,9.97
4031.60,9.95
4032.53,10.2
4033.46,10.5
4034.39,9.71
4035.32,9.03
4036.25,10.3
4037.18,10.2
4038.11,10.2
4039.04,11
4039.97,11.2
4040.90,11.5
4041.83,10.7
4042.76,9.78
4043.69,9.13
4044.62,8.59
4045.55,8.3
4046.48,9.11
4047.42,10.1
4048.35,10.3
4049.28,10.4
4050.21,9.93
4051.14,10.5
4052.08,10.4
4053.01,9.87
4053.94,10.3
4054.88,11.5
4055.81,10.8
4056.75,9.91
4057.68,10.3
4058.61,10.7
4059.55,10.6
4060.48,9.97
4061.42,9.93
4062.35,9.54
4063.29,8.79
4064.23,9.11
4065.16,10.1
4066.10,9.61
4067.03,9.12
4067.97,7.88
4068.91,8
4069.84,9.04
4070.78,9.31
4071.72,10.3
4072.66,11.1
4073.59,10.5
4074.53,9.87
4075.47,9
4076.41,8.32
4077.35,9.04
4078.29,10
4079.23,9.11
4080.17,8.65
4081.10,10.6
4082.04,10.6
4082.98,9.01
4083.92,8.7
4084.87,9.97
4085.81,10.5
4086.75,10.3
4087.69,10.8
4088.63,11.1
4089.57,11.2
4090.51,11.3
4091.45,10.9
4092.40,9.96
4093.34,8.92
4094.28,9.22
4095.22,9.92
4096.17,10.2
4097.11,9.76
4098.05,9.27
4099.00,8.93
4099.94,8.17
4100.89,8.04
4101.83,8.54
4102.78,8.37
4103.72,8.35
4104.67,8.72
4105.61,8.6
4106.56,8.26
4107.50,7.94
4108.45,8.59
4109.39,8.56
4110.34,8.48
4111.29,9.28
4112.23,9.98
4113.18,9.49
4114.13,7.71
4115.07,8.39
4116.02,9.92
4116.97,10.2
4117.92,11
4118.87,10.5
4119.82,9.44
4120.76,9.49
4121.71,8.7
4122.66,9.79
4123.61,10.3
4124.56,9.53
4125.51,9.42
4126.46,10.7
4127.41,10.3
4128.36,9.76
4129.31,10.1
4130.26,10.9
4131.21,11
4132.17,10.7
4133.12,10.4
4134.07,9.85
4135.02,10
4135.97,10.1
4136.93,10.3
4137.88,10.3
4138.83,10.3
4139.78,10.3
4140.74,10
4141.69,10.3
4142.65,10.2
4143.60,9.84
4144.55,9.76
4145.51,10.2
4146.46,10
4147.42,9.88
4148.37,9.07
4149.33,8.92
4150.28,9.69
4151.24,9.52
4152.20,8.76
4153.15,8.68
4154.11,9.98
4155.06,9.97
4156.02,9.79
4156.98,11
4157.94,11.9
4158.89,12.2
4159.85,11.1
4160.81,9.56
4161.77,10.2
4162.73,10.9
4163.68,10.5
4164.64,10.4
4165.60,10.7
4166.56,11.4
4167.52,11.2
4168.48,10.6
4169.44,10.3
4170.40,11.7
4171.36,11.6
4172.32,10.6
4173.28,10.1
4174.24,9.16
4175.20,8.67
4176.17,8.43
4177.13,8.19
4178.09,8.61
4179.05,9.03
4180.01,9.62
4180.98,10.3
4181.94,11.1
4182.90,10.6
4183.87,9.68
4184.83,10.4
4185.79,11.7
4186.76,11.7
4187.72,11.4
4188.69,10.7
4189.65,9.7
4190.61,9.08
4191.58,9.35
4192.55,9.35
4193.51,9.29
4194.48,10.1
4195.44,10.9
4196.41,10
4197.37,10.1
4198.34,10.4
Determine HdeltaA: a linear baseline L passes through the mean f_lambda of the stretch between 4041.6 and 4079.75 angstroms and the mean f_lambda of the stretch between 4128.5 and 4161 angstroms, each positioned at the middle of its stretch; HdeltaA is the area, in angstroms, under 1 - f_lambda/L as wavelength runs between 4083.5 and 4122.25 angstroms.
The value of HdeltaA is 2.0 angstroms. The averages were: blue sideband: 9.72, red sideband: 10.1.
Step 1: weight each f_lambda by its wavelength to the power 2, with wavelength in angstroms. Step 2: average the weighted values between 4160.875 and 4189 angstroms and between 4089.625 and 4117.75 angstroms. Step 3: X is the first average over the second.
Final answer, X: 1.2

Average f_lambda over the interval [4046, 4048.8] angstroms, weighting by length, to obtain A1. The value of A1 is 9.81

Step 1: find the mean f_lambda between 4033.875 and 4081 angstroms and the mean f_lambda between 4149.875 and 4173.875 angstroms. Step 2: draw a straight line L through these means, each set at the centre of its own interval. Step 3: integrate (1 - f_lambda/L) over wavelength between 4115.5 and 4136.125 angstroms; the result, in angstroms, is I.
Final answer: 0.34 angstroms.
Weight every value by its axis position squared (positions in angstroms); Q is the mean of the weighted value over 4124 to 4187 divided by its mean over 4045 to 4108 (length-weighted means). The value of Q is 1.1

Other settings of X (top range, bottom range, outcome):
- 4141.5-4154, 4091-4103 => 1.06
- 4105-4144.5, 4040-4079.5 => 1.03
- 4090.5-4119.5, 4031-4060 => 0.93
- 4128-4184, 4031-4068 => 1.07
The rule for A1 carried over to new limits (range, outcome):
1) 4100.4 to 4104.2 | 8.31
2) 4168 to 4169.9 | 10.5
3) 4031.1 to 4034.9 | 10.1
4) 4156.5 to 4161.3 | 11.1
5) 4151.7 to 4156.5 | 9.44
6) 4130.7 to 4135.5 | 10.4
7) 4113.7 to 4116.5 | 8.7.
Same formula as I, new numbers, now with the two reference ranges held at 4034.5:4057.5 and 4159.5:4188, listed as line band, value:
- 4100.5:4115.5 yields 2.39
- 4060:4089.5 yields 1.55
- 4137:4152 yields 0.57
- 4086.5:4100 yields 0.19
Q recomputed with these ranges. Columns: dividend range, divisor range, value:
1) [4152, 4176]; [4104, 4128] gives 1.14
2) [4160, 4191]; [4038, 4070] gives 1.10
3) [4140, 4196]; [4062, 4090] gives 1.10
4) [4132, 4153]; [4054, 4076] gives 1.05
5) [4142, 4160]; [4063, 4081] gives 1.11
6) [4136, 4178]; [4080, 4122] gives 1.10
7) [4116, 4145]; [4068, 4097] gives 1.05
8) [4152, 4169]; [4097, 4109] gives 1.27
